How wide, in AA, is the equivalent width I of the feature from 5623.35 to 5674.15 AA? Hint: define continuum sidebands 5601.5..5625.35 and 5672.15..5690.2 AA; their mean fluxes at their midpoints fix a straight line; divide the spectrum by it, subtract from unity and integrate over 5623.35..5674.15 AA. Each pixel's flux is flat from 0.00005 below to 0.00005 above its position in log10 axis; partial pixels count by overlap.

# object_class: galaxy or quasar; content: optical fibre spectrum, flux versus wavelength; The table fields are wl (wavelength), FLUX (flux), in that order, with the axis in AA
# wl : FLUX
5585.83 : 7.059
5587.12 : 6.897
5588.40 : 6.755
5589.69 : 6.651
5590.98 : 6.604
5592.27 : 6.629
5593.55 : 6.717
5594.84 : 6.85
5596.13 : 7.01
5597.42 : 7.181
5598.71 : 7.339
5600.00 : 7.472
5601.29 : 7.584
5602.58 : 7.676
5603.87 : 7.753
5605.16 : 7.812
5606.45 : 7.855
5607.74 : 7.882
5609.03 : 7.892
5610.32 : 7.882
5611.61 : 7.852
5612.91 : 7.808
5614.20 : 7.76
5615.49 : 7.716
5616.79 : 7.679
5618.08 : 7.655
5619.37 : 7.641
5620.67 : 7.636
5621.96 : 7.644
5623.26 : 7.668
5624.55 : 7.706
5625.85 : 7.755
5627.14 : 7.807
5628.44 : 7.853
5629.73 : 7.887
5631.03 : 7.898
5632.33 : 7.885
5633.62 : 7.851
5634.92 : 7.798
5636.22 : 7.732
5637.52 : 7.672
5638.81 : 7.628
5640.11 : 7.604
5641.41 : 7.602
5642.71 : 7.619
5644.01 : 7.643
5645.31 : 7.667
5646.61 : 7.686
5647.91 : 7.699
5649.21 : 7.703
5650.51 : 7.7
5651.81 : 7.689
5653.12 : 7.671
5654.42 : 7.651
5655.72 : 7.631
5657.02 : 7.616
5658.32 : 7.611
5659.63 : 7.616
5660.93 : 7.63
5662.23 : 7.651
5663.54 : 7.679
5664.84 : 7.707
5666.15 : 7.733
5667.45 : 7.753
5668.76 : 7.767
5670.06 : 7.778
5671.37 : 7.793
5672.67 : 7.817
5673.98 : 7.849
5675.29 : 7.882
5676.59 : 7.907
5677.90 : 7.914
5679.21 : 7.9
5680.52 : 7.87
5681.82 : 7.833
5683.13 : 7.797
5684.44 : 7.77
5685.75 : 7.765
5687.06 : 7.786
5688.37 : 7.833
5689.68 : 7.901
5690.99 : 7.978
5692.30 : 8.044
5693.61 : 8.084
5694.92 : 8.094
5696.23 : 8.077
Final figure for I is 0.5 AA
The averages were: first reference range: 7.75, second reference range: 7.84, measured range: 7.72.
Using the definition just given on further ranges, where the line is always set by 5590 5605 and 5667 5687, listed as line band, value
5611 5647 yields -1.4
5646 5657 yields -0.1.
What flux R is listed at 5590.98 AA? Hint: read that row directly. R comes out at 6.604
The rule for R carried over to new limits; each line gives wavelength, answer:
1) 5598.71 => 7.339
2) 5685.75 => 7.765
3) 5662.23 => 7.651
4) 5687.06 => 7.786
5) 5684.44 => 7.77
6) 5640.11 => 7.604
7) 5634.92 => 7.798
